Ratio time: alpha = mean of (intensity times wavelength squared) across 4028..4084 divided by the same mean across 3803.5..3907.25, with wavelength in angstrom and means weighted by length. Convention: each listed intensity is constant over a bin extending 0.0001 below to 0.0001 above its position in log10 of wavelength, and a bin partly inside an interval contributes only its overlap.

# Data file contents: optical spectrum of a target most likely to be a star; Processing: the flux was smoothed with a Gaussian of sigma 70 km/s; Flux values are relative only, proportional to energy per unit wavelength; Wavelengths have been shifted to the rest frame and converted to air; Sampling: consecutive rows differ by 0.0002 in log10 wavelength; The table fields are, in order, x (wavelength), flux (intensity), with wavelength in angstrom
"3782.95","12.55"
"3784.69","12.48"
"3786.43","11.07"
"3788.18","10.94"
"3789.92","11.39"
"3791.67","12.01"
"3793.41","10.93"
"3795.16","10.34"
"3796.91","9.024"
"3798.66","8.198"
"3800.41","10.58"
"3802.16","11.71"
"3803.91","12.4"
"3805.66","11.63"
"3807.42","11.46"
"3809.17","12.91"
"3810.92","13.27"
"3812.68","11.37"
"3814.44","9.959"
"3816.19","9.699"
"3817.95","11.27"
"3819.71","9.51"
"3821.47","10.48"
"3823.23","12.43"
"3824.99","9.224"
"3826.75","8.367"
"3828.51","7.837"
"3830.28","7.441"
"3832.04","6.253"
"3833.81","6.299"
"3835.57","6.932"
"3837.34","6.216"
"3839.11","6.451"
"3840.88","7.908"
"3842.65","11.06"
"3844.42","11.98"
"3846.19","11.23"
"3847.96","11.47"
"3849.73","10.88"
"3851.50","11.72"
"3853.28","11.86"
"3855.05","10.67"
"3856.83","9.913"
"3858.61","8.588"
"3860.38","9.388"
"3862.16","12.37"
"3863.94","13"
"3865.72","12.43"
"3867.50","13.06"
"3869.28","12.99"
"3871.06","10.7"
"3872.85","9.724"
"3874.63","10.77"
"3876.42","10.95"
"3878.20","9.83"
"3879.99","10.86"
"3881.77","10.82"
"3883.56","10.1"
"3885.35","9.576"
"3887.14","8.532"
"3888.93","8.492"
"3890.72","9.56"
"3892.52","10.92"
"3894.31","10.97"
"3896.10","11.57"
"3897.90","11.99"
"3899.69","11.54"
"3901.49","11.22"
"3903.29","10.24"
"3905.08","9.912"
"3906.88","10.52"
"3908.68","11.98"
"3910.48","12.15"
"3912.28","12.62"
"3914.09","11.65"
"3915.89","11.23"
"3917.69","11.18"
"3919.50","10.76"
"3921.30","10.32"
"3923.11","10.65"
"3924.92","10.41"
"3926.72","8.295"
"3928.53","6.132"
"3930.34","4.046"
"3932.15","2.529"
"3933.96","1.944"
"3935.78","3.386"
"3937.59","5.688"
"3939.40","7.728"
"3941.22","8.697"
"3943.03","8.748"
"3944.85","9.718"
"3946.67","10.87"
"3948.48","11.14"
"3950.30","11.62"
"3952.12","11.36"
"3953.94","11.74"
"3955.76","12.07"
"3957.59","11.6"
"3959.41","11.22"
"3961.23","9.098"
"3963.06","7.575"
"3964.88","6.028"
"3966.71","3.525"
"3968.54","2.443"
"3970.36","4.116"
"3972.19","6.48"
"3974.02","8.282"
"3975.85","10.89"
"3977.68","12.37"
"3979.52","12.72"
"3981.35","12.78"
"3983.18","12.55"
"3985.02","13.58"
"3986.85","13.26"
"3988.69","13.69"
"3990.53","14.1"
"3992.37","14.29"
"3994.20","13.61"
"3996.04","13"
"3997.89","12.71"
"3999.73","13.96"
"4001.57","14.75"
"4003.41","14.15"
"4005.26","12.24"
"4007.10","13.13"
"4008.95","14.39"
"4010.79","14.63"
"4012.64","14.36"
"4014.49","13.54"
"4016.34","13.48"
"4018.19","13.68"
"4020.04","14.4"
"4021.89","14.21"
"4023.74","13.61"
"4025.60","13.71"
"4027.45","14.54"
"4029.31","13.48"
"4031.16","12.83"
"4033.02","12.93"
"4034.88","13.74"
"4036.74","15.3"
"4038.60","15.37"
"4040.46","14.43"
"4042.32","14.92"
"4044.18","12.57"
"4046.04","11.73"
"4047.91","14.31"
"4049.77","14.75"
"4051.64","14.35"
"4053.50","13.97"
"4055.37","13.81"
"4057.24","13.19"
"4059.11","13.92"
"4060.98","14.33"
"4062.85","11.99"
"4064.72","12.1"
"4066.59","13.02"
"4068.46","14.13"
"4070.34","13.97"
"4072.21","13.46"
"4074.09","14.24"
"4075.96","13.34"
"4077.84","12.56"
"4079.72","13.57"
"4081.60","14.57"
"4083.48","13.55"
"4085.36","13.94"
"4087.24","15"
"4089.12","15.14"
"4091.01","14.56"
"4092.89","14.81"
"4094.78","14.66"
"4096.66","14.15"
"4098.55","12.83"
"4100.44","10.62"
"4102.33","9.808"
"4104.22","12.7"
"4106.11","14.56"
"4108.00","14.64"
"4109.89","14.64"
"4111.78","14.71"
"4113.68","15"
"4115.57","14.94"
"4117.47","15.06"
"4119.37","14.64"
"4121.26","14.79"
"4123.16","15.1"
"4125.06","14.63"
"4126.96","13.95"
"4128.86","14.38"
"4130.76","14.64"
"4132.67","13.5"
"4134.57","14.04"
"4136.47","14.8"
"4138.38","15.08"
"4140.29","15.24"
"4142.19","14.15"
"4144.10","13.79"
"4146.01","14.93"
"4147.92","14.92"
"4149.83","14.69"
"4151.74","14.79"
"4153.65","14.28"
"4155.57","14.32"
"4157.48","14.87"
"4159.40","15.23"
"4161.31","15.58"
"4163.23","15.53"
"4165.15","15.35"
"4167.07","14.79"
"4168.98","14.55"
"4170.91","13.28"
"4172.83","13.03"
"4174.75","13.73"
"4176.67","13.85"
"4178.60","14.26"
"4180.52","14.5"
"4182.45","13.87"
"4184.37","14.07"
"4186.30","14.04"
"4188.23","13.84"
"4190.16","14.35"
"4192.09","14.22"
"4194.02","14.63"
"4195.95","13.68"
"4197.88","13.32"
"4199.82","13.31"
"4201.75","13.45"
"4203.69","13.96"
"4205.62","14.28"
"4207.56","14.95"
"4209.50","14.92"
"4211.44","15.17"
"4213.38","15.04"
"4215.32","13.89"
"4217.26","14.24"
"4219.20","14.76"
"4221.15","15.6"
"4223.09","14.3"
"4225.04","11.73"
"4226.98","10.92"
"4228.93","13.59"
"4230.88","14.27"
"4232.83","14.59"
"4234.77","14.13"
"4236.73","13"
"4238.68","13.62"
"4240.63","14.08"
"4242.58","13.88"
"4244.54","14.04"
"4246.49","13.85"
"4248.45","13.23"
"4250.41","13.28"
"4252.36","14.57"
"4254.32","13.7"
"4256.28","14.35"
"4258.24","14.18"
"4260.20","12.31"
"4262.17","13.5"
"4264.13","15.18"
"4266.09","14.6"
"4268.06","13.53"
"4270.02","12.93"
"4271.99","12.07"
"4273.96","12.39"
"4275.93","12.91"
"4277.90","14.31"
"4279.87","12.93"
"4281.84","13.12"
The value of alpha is 1.5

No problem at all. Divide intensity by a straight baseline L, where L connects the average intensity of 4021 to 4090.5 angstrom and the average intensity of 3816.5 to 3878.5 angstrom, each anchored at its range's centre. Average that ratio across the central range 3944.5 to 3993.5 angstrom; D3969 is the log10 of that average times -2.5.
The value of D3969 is 0.18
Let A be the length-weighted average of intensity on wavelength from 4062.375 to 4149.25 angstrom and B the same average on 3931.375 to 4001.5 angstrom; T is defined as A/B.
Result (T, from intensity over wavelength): 1.4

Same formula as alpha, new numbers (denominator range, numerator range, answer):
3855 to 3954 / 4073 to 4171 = 1.61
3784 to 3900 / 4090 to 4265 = 1.61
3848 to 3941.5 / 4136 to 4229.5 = 1.66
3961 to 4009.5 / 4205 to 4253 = 1.41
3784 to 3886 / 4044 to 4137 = 1.52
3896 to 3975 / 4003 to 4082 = 1.62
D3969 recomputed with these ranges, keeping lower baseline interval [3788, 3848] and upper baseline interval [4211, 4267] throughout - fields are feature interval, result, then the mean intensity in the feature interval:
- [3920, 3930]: 0.22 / 8.94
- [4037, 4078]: -0.13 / 13.7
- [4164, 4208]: -0.05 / 14.1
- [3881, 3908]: 0.03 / 10.4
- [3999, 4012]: -0.19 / 13.9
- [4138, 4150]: -0.13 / 14.7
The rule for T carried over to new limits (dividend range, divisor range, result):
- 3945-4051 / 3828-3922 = 1.18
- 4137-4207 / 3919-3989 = 1.60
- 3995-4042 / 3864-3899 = 1.29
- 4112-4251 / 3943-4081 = 1.14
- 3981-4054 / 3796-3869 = 1.35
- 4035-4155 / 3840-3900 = 1.30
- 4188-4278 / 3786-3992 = 1.38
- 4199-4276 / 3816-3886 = 1.37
